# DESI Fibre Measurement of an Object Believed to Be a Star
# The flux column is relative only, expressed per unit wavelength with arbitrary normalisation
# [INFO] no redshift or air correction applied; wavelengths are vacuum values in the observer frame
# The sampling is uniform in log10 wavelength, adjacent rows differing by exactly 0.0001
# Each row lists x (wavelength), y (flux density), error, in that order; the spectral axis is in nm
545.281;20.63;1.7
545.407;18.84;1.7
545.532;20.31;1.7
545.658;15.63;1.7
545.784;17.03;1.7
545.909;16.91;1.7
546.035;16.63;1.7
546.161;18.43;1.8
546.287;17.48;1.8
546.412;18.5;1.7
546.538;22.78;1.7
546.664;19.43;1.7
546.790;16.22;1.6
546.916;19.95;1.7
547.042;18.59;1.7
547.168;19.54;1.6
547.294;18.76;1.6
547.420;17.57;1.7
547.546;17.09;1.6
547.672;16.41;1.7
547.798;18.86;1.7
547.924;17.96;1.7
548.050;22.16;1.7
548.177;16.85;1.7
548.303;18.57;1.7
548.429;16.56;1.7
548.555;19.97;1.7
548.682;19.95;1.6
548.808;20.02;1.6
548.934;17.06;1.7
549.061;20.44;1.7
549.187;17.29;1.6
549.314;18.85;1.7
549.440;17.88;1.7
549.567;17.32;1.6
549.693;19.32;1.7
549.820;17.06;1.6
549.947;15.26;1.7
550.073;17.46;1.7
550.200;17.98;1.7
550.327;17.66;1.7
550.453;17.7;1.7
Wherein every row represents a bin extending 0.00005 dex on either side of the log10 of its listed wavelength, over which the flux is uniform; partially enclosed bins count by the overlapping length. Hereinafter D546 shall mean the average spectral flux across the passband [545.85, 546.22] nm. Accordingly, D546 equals 17.3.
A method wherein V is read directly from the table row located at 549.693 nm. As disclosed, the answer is 19.32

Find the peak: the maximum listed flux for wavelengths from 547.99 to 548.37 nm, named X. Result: 22.16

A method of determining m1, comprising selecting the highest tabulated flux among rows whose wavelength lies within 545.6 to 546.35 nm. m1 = 18.43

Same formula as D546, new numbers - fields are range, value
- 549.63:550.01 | 17.2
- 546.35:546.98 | 19.4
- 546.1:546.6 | 19.3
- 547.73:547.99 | 18.4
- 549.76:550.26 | 16.9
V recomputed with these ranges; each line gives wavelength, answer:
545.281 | 20.63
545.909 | 16.91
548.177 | 16.85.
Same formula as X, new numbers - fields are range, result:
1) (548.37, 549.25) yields 20.44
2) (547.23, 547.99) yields 18.86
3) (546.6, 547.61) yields 19.95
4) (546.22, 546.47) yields 18.5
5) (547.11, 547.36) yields 19.54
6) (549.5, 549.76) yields 19.32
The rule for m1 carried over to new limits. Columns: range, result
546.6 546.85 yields 19.43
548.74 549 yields 20.02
